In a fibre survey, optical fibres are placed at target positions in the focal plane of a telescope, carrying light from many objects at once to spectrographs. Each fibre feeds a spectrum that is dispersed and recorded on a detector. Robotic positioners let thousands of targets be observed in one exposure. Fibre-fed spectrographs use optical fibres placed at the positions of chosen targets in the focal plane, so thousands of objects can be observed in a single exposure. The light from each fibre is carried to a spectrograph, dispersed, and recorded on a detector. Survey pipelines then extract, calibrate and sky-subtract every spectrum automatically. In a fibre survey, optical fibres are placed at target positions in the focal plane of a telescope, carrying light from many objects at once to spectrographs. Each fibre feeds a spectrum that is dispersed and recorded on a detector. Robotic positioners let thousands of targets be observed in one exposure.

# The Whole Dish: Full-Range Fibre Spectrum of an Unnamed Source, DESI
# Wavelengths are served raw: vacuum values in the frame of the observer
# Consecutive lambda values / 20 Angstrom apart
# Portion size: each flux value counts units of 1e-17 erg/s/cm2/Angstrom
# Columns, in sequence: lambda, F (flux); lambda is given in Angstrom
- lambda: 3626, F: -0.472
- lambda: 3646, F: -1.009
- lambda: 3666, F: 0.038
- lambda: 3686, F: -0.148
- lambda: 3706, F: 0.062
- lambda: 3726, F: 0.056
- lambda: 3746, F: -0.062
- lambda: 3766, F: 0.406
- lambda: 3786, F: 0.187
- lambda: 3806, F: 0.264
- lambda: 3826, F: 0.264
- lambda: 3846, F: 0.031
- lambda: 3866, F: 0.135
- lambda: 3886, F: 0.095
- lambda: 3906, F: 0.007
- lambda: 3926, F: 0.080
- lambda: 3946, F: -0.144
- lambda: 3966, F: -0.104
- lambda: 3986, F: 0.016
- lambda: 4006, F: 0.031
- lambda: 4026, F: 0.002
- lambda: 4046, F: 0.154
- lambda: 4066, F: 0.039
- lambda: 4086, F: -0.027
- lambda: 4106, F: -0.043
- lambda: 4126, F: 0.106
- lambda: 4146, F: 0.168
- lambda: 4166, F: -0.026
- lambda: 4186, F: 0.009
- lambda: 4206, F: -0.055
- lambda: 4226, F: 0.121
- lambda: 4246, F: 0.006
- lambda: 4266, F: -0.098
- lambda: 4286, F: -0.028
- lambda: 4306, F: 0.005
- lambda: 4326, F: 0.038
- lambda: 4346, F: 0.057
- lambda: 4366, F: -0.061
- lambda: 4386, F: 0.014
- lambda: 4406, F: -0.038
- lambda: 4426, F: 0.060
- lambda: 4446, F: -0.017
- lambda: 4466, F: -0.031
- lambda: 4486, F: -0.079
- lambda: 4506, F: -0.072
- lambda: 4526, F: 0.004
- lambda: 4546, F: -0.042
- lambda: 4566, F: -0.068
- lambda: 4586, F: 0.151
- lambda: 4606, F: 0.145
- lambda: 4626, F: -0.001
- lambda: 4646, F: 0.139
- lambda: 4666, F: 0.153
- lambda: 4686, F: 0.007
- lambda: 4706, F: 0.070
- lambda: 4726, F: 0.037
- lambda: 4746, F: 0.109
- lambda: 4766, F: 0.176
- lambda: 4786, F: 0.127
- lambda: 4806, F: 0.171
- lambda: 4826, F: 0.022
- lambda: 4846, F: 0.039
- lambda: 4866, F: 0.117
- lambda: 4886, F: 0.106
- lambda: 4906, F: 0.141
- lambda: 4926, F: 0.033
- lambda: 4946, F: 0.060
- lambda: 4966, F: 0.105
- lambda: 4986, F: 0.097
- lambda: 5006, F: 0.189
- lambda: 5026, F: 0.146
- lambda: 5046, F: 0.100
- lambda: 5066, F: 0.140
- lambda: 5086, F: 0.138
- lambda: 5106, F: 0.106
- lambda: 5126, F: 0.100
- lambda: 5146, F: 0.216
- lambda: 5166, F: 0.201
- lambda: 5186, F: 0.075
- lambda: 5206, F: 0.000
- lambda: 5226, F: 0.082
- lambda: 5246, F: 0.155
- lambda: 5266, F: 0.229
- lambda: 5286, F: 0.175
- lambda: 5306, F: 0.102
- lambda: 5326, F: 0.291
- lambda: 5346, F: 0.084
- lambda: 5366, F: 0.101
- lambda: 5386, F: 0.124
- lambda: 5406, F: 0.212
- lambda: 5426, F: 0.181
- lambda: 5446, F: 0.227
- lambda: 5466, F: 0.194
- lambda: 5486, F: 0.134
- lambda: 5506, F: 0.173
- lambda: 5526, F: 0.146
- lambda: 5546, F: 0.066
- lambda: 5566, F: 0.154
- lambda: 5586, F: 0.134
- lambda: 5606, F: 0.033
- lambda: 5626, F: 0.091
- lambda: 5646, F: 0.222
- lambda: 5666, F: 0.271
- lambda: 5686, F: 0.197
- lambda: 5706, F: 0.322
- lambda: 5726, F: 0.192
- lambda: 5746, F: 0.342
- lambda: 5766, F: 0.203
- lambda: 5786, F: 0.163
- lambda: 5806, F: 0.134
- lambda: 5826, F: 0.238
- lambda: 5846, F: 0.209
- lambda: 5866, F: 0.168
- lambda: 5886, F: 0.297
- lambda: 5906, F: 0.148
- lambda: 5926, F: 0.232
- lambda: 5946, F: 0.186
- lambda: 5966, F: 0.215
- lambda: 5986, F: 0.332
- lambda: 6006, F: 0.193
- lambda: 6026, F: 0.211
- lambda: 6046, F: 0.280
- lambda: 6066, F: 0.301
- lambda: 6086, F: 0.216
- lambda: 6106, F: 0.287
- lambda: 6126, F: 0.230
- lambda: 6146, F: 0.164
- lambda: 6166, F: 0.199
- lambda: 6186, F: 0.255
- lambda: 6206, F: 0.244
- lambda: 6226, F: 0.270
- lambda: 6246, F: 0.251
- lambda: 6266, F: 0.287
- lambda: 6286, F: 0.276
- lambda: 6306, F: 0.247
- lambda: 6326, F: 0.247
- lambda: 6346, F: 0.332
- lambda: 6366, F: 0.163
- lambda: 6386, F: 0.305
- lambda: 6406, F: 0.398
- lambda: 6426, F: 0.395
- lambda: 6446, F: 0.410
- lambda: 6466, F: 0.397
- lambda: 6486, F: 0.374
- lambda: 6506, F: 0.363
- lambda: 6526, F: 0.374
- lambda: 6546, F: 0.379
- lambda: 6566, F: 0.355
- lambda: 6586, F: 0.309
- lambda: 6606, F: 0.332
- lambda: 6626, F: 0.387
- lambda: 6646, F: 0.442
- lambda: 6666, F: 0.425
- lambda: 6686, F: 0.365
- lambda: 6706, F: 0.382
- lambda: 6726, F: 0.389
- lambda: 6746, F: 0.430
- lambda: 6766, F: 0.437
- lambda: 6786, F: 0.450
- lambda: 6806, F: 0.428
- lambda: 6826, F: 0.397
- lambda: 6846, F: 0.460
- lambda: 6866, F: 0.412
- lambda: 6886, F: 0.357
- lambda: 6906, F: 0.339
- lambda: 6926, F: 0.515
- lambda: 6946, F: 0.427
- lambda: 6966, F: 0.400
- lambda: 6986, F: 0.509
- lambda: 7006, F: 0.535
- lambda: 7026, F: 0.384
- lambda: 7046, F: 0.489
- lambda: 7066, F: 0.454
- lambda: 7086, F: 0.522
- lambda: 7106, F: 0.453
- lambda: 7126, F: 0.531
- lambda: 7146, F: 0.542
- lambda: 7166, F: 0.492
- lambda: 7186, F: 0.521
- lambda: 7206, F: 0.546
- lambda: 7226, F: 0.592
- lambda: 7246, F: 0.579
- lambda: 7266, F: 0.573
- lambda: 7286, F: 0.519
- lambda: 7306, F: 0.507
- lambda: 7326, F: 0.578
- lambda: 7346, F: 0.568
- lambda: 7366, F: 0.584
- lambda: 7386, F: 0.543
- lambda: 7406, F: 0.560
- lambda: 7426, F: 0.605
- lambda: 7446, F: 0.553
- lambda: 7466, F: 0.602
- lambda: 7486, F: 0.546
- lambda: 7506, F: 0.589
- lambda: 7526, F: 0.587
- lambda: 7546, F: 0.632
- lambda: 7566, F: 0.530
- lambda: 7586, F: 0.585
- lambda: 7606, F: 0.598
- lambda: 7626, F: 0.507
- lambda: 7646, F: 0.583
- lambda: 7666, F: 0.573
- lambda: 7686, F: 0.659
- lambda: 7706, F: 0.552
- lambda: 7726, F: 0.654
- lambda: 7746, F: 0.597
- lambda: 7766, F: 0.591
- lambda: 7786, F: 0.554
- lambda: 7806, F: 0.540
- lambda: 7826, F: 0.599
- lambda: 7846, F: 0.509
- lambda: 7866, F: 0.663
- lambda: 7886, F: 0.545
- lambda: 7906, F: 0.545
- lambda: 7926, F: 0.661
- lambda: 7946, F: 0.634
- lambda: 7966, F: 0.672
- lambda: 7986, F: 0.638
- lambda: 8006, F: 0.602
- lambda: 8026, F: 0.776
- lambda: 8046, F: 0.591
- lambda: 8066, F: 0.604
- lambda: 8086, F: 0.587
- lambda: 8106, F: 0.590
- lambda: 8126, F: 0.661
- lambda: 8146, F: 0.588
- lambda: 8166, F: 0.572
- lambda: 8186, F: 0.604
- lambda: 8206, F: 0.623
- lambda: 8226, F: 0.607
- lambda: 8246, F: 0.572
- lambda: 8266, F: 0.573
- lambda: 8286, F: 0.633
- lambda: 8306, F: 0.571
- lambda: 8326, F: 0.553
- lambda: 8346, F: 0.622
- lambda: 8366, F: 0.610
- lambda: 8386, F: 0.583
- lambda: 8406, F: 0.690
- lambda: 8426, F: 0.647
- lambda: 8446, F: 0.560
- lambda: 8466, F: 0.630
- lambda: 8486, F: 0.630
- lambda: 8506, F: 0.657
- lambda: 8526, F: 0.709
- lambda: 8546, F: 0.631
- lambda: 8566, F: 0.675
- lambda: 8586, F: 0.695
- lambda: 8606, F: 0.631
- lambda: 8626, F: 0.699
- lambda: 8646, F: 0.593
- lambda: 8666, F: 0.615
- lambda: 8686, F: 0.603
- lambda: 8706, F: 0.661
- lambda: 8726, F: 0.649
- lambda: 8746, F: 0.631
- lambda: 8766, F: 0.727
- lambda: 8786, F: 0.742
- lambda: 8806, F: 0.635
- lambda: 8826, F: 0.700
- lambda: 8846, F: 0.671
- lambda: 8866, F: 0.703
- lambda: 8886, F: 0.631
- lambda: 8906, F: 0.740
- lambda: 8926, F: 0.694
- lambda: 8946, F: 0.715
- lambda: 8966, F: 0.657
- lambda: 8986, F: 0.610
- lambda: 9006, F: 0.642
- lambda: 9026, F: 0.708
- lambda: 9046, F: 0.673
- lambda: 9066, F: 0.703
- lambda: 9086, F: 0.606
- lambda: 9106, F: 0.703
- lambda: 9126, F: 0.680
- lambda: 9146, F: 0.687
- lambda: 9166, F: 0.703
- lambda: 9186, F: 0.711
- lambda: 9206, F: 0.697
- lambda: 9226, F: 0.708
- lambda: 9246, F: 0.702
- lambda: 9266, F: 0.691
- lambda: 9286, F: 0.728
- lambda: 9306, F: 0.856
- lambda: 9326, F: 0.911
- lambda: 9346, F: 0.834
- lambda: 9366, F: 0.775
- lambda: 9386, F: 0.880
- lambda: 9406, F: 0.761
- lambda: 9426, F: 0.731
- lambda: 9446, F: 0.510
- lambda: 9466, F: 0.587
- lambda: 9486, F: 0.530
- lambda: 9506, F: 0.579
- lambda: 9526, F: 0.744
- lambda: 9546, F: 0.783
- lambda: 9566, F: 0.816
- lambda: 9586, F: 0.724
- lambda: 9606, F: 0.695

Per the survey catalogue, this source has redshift 0.60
